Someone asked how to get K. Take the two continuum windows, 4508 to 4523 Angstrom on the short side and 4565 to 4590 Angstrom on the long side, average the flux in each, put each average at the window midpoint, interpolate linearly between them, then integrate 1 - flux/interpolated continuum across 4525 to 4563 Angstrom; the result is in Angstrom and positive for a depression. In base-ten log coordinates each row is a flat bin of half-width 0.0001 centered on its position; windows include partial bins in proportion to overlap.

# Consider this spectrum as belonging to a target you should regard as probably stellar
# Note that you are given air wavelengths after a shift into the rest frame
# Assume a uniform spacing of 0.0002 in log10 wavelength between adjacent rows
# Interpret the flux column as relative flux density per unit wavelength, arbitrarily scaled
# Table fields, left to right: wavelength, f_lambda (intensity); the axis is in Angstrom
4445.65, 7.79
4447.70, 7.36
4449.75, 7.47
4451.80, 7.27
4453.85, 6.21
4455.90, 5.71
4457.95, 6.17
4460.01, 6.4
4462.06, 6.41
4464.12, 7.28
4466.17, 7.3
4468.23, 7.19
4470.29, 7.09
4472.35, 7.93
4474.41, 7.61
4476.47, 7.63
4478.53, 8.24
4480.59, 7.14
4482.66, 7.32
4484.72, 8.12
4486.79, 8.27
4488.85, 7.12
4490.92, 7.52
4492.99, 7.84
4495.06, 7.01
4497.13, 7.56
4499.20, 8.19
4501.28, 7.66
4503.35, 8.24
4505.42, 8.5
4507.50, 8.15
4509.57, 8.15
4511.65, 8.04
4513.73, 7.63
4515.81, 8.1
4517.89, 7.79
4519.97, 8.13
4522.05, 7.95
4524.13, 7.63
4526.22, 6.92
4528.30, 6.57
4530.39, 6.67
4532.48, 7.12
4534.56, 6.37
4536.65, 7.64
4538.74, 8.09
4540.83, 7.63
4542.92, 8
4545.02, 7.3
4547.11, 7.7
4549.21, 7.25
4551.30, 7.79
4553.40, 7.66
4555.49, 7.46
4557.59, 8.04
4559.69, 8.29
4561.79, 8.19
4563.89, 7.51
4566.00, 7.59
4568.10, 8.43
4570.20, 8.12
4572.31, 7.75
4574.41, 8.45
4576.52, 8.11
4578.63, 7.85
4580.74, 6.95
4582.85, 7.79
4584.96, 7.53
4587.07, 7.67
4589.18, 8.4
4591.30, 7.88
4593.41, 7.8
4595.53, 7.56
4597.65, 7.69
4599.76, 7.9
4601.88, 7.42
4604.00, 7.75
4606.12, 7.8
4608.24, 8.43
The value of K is 2.2 Angstrom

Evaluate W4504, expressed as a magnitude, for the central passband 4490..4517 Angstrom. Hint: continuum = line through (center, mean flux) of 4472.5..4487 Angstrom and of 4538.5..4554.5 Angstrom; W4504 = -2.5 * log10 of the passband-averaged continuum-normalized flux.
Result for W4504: -0.03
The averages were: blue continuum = 7.74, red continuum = 7.66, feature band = 7.89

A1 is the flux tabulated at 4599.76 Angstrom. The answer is 7.9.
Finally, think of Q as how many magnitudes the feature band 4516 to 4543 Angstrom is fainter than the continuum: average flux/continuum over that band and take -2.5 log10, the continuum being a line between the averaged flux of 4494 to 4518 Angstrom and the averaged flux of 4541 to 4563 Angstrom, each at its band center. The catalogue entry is 0.059 mag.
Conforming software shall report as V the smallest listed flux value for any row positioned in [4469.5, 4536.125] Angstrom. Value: 6.37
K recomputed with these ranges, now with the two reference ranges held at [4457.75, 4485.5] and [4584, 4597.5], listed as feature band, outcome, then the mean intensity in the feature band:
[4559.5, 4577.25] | -0.76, 8.04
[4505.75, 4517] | -0.87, 8.04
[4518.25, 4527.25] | -0.19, 7.67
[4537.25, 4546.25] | -0.18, 7.75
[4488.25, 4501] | -0.29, 7.56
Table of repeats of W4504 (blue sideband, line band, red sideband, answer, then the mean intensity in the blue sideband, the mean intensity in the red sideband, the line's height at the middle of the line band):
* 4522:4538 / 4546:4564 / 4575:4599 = -0.058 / 7.08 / 7.76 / 7.38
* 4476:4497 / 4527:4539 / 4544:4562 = 0.101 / 7.62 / 7.72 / 7.69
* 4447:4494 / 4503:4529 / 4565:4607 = -0.052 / 7.24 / 7.82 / 7.47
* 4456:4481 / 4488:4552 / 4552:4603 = -0.022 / 7.15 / 7.83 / 7.47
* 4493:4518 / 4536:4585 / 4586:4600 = 0.009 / 7.92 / 7.84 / 7.87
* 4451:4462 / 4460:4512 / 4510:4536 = -0.121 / 6.34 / 7.43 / 6.82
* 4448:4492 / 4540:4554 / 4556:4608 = 0.006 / 7.21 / 7.86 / 7.66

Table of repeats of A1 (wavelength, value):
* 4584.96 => 7.53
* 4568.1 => 8.43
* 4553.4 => 7.66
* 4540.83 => 7.63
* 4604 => 7.75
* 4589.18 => 8.4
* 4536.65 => 7.64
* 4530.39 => 6.67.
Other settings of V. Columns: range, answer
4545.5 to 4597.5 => 6.95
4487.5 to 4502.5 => 7.01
